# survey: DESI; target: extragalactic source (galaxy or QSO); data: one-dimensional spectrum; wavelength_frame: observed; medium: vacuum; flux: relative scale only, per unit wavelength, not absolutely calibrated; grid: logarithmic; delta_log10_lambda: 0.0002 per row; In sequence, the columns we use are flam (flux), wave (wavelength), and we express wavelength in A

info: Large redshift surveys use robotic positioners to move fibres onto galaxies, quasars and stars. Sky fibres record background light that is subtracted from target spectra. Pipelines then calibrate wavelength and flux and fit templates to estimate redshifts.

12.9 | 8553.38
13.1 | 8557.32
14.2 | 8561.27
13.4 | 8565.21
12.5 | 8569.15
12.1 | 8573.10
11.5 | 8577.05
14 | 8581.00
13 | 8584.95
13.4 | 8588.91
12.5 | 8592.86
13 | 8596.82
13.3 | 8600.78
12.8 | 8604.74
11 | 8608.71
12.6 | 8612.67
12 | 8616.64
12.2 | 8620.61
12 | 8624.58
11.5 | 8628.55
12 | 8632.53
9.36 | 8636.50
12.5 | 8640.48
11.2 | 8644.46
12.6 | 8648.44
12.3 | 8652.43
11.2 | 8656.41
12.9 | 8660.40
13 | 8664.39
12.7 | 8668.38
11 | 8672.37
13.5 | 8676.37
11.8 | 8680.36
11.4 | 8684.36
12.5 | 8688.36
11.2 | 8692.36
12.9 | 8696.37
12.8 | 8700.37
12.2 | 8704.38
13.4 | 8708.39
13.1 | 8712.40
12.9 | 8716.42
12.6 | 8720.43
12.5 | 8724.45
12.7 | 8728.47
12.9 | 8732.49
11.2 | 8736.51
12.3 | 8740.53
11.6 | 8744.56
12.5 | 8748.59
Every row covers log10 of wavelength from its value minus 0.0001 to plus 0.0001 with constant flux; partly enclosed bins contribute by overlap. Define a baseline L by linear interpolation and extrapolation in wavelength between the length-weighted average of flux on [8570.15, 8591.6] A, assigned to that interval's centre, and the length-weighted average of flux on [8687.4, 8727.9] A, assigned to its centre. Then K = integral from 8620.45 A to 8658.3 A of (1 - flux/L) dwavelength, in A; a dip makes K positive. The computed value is 3.1 A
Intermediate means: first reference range 12.8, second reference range 12.6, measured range 11.7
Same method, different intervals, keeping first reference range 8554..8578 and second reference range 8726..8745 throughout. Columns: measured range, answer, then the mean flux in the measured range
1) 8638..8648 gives 0.6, 11.8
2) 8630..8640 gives 1.3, 11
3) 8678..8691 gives 0.5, 11.9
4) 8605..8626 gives 1.1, 12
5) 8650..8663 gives 0.3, 12.2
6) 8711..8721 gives -0.5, 12.9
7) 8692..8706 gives -0.1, 12.4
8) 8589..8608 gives -0.1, 12.8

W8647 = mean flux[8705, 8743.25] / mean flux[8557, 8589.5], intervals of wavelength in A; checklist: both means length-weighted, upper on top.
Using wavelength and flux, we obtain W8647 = 0.97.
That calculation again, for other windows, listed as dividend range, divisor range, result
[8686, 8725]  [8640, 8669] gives 1.03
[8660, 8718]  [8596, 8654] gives 1.04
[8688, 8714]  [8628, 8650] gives 1.09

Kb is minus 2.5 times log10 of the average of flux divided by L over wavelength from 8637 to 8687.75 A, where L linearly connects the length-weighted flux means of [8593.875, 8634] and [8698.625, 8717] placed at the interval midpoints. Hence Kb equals 0.04 mag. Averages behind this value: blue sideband 12.2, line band 12.1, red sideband 12.9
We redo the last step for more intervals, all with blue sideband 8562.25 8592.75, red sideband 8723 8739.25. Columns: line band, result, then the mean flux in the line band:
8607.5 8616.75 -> 0.07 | 11.9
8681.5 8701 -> 0.03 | 12.1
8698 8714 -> -0.04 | 12.9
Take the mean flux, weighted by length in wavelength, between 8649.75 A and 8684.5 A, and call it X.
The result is 12.3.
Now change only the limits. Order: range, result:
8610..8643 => 11.7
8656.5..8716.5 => 12.4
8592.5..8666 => 12.1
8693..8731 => 12.7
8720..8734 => 12.7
